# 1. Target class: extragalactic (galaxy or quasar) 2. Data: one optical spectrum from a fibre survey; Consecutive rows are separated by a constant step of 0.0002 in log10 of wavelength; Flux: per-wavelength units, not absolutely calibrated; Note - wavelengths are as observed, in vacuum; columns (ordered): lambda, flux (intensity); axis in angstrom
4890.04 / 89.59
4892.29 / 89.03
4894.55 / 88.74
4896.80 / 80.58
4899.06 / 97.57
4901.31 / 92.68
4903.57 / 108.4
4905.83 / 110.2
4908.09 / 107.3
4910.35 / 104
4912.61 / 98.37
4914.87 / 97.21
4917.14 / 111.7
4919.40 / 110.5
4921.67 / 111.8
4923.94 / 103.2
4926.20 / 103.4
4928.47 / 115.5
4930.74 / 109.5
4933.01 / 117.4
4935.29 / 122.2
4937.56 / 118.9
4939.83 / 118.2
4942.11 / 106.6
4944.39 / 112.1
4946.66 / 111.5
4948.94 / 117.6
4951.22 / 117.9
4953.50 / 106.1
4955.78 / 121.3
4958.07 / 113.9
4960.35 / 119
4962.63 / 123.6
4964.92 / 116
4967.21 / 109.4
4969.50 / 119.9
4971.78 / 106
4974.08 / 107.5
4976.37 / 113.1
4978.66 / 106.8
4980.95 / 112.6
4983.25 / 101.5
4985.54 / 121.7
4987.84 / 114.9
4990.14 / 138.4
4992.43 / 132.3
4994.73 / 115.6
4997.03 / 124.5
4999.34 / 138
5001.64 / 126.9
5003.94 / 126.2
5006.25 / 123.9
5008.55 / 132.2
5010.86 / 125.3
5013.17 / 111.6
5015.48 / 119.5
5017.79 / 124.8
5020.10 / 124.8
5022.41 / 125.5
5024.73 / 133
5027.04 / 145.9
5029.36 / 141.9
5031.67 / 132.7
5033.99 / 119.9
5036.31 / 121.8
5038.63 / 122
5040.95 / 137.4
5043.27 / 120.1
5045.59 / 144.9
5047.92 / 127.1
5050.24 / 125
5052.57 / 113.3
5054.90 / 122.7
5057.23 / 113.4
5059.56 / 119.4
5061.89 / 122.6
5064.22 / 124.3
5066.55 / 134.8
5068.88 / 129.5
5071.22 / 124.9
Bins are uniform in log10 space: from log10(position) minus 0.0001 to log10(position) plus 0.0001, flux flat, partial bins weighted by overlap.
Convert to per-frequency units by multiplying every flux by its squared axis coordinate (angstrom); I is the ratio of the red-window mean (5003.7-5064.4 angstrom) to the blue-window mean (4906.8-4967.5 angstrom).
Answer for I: 1.2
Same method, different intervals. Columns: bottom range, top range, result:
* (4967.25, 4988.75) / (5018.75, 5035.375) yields 1.21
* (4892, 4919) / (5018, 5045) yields 1.37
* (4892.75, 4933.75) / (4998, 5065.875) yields 1.28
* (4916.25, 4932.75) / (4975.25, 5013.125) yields 1.14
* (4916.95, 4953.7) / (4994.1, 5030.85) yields 1.17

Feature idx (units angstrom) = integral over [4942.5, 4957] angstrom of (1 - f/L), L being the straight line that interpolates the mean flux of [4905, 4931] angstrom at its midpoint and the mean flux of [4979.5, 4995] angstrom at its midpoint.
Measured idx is -0.2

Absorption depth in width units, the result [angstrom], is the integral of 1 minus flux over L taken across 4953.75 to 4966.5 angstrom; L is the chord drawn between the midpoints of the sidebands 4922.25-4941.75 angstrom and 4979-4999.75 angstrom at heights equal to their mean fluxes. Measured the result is -0.1 angstrom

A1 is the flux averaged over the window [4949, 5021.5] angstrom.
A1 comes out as 119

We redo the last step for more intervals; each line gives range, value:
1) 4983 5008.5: 125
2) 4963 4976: 112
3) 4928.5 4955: 115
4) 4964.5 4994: 115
